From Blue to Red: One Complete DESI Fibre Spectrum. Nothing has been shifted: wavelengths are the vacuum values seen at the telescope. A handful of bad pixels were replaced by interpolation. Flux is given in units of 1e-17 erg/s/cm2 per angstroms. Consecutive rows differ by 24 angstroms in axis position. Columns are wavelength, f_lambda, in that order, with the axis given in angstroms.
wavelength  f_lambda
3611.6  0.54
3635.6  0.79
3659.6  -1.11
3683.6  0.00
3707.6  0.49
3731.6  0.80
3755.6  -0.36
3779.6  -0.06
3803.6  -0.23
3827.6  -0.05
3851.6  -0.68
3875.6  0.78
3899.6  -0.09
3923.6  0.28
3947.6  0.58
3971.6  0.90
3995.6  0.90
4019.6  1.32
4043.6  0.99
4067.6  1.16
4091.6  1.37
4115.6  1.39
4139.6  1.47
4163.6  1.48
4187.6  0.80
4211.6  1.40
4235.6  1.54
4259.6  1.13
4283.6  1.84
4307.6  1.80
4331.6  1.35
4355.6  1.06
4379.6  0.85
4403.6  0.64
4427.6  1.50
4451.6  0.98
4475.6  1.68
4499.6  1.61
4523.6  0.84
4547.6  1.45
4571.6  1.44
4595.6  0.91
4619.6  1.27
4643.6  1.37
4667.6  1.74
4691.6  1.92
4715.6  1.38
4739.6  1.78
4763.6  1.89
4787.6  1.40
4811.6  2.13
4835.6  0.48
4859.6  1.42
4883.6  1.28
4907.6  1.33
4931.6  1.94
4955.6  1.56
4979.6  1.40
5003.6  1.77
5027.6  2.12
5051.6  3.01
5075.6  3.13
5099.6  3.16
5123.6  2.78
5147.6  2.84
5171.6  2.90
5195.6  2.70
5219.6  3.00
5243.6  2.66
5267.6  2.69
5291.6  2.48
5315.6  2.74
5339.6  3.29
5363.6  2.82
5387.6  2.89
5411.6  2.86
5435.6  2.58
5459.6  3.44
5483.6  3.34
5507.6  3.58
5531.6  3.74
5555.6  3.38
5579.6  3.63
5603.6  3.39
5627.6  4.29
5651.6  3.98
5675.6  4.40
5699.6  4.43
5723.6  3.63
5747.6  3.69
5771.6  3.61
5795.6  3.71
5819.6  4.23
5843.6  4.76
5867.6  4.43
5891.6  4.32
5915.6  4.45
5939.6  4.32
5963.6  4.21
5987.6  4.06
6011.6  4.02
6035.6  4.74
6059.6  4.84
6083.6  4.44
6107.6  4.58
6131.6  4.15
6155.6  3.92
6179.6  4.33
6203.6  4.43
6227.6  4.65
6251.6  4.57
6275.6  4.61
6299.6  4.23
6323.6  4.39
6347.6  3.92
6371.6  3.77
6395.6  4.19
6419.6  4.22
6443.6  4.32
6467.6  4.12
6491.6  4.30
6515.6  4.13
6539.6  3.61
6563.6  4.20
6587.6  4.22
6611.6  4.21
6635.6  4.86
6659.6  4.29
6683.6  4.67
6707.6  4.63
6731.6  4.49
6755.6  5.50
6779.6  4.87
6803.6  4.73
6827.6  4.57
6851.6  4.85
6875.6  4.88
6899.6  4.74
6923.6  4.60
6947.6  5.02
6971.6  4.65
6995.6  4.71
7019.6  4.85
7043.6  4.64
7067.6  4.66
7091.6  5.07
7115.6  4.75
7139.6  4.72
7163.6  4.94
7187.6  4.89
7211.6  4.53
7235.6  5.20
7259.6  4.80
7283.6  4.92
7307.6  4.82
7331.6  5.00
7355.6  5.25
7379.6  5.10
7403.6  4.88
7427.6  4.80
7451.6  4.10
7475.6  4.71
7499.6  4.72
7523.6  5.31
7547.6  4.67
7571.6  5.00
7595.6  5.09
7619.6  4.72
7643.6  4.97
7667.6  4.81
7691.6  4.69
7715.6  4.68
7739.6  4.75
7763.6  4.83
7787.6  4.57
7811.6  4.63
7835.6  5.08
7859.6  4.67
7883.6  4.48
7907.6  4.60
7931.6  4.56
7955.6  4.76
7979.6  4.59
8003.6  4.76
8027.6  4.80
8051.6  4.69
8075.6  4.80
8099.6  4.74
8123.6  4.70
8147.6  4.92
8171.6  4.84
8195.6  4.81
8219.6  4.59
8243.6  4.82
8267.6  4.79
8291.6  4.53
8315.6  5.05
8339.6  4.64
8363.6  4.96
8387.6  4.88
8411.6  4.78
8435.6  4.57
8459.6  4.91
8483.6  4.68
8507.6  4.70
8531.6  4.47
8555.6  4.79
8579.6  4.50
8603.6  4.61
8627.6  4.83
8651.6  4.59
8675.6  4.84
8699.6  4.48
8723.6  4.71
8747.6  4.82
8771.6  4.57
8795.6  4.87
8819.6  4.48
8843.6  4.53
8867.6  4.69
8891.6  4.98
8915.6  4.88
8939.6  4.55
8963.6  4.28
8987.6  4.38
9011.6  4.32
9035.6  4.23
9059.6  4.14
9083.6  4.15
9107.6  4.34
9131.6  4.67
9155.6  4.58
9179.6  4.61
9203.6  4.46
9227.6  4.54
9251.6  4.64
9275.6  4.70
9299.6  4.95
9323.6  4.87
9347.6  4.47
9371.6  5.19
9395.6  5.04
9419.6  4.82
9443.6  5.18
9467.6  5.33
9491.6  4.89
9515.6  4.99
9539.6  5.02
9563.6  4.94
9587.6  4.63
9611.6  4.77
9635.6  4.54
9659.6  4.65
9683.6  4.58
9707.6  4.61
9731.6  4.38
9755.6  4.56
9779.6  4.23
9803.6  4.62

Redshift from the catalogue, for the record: 0.263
